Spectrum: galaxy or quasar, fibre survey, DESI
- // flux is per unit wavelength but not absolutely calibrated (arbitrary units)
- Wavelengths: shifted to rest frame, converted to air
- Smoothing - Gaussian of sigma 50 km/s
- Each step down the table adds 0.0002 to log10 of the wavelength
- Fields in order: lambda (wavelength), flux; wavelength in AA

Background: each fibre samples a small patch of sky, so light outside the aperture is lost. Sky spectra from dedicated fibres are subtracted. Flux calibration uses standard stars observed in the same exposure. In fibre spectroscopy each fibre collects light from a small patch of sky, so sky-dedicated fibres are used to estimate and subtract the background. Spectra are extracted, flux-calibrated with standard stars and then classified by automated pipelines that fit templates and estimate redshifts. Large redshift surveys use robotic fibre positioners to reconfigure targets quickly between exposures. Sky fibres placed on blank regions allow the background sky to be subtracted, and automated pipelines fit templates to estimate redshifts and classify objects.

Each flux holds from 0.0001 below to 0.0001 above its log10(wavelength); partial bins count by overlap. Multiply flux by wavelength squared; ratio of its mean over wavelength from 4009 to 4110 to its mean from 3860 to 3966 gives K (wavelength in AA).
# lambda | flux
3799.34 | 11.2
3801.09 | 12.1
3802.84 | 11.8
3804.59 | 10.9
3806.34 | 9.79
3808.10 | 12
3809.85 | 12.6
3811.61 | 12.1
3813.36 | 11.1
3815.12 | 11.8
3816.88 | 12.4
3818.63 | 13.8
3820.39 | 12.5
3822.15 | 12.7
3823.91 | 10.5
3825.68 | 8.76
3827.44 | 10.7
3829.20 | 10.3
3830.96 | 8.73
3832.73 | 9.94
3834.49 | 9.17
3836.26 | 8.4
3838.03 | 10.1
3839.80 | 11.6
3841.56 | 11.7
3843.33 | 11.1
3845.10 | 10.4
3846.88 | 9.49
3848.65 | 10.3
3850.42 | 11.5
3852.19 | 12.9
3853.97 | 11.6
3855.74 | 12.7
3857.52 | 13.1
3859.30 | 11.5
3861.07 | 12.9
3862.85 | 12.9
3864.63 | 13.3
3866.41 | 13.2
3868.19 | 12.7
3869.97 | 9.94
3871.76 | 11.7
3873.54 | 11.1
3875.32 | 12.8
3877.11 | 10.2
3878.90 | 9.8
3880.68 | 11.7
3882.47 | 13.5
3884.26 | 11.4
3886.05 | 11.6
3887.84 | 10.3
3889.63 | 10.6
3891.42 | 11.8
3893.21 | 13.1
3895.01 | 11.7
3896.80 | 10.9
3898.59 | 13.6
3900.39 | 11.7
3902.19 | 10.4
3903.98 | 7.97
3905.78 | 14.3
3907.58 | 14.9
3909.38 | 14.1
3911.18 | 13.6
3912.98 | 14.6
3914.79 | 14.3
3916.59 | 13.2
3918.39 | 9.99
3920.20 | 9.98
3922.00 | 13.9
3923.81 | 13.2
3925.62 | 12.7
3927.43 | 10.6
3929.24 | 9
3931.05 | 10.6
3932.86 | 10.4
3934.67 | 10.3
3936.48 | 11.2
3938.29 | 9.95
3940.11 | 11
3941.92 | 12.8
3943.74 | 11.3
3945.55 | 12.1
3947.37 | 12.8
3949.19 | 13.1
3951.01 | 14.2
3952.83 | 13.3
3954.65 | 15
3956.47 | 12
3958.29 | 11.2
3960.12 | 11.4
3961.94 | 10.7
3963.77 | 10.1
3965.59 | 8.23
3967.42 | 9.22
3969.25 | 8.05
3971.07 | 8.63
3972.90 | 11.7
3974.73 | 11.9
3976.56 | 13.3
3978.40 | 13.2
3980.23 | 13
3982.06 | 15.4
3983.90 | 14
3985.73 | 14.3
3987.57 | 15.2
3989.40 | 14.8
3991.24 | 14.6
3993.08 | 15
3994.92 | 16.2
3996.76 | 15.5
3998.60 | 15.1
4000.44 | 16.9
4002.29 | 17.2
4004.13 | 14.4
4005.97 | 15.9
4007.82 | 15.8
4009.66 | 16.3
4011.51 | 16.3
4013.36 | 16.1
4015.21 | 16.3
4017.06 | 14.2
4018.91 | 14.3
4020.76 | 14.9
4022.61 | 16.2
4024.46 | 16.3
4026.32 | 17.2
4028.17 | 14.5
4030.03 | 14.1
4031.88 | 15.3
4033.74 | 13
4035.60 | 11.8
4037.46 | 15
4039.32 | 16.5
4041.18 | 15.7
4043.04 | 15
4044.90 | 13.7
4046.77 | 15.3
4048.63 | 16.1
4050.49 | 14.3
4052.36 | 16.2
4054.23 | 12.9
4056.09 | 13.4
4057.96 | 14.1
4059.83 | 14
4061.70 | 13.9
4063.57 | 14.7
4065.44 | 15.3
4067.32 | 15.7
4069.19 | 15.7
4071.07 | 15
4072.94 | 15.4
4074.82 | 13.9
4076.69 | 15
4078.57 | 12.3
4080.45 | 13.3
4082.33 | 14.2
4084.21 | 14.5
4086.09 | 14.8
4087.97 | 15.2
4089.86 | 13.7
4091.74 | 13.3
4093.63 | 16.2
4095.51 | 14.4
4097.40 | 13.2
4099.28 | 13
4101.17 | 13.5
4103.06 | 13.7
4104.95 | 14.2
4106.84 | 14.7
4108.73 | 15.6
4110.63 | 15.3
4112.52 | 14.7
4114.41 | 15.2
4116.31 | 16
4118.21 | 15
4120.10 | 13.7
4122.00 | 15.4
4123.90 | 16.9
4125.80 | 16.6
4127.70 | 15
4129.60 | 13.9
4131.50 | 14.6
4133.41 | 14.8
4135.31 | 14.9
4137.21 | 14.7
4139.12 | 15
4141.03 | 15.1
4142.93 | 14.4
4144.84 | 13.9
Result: 1.33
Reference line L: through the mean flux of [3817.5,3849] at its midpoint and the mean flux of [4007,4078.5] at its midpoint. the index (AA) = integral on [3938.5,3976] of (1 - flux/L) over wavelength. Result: 4.9 AA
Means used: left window 10.6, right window 14.9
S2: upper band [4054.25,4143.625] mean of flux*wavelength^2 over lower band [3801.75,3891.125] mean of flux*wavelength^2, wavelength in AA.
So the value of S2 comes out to 1.46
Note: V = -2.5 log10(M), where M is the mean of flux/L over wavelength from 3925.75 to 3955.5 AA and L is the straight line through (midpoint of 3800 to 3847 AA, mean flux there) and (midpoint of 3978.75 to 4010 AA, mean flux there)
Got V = 0.18 mag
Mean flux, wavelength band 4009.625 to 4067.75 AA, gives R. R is 14.9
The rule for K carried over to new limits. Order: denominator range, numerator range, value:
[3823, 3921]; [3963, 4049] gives 1.33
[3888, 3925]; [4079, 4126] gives 1.30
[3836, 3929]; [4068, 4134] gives 1.38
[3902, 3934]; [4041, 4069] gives 1.30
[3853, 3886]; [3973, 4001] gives 1.28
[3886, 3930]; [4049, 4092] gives 1.29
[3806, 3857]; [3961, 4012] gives 1.33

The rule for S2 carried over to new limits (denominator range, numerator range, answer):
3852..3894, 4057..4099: 1.34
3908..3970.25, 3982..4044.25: 1.35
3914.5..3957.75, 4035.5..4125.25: 1.32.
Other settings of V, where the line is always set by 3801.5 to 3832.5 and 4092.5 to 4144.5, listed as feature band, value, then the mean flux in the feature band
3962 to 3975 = 0.33 mag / 9.65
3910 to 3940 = 0.07 mag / 11.7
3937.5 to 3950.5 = 0.07 mag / 12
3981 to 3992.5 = -0.11 mag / 14.7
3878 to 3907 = 0.06 mag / 11.6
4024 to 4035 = -0.09 mag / 14.9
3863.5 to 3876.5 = -0.01 mag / 12.1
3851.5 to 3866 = -0.07 mag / 12.6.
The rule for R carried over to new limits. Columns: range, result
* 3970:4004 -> 14.2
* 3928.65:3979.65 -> 11.3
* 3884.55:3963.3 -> 12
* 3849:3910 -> 12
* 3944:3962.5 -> 12.6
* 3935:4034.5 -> 13.6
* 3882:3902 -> 11.7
